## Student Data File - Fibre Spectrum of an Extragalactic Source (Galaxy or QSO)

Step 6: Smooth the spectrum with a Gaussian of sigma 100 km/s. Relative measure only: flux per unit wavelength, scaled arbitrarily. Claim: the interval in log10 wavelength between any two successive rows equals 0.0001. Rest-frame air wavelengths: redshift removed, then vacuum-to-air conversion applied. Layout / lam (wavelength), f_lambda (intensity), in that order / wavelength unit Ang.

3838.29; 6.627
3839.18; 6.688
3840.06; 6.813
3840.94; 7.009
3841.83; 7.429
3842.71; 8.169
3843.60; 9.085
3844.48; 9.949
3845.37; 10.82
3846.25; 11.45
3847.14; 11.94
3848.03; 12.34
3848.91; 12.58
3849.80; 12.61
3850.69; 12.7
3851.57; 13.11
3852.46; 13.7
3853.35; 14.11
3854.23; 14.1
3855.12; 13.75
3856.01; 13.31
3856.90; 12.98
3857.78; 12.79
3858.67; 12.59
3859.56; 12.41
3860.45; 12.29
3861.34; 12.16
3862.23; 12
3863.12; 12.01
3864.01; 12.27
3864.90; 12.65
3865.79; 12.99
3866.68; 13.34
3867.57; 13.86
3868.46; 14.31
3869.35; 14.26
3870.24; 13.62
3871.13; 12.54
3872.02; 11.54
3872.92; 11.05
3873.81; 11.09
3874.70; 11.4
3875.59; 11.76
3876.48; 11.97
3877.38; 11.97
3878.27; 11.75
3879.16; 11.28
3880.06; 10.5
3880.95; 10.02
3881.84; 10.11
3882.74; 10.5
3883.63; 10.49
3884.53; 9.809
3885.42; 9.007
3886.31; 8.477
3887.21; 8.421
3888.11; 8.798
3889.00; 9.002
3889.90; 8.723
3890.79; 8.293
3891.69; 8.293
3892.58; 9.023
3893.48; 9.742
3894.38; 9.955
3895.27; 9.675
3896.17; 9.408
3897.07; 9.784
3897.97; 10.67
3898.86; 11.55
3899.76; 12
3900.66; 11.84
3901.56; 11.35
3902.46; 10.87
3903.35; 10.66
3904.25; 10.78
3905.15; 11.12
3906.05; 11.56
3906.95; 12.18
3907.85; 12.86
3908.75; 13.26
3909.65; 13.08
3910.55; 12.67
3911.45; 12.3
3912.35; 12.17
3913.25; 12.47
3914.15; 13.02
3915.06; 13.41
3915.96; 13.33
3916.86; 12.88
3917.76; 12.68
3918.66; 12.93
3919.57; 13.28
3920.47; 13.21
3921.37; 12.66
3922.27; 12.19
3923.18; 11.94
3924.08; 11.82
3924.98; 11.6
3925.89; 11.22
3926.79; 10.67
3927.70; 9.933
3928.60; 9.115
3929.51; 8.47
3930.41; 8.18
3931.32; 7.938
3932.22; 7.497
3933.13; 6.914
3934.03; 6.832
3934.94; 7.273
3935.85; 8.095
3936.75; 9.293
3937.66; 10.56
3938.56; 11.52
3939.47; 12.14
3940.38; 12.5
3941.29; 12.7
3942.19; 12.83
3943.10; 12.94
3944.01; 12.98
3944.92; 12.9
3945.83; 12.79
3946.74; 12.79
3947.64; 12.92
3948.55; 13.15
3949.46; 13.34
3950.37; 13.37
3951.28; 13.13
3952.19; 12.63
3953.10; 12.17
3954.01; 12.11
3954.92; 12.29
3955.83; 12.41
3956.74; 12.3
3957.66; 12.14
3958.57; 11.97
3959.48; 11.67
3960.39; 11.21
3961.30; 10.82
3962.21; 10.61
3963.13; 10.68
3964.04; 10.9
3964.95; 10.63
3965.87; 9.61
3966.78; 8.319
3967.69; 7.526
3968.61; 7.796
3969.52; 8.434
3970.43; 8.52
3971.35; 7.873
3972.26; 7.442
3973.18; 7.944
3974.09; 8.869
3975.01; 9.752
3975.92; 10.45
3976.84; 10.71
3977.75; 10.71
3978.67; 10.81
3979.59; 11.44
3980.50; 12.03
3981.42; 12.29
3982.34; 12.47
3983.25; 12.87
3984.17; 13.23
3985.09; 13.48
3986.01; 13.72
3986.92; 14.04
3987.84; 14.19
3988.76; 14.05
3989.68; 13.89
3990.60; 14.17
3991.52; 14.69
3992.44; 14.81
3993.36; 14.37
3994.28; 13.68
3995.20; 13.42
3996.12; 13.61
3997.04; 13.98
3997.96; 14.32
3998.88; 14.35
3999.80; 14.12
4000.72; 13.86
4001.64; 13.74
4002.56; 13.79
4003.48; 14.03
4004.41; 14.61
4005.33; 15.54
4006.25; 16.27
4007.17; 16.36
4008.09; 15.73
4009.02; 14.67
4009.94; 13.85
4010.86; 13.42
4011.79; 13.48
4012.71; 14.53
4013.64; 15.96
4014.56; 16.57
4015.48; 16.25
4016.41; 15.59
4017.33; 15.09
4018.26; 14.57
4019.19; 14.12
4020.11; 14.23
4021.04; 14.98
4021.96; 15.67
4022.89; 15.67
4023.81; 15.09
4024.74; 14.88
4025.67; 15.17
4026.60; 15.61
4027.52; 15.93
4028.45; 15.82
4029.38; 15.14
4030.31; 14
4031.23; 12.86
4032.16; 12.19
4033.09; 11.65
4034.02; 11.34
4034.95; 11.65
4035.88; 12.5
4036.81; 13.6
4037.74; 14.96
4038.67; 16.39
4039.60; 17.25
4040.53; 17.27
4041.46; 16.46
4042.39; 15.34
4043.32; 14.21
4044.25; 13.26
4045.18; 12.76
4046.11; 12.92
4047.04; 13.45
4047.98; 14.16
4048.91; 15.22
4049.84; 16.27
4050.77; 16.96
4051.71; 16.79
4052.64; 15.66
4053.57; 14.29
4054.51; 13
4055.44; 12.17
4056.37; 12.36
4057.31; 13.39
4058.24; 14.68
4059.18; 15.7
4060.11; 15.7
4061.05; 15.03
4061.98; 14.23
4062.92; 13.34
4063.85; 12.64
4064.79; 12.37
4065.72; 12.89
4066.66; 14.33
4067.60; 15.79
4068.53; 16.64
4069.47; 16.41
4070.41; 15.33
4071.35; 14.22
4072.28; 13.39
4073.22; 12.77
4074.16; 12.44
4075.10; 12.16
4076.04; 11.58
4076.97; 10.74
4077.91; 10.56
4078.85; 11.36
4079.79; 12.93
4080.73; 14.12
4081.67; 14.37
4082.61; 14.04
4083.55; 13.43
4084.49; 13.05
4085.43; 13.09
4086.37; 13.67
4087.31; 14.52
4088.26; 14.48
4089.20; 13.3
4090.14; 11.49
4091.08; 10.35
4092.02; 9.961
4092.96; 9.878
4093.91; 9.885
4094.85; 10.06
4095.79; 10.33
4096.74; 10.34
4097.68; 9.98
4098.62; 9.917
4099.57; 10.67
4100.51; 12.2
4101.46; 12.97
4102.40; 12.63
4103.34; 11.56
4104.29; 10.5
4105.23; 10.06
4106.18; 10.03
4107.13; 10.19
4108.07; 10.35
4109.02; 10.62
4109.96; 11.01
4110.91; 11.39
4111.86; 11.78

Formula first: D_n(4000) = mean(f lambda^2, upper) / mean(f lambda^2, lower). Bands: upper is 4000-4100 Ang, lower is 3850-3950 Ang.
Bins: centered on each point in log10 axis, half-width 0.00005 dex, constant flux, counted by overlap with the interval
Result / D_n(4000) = 1.30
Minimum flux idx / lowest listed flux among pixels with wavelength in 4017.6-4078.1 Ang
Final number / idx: 10.56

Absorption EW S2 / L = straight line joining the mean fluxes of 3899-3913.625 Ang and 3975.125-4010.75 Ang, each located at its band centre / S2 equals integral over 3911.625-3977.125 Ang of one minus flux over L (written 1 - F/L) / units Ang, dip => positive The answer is 8.5 Ang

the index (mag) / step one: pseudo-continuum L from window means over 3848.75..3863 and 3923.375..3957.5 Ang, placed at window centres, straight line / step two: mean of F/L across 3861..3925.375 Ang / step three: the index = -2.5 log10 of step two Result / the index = 0.06 mag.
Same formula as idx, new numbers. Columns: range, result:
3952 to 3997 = 7.442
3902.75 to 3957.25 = 6.832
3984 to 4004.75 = 13.23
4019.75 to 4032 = 12.86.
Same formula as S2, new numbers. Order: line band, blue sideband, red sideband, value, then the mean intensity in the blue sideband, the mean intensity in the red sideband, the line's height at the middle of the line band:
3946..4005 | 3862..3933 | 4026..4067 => 3.49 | 11.2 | 14.3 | 12.8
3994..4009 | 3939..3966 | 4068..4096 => -2.54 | 12.2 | 12.7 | 12.4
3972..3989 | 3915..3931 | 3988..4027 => 2.59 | 11.6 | 14.7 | 13.7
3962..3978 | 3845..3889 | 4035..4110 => 4.22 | 11.9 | 13.1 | 12.5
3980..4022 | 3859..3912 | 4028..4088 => -4.04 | 11.2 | 13.9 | 13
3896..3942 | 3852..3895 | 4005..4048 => 4.56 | 11.5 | 14.6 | 12.4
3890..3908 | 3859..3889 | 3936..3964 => 1.83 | 11.5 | 12.1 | 11.7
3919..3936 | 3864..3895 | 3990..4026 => 3.18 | 10.9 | 14.7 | 12.3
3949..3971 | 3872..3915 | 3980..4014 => 3.21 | 10.8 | 14.1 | 12.9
